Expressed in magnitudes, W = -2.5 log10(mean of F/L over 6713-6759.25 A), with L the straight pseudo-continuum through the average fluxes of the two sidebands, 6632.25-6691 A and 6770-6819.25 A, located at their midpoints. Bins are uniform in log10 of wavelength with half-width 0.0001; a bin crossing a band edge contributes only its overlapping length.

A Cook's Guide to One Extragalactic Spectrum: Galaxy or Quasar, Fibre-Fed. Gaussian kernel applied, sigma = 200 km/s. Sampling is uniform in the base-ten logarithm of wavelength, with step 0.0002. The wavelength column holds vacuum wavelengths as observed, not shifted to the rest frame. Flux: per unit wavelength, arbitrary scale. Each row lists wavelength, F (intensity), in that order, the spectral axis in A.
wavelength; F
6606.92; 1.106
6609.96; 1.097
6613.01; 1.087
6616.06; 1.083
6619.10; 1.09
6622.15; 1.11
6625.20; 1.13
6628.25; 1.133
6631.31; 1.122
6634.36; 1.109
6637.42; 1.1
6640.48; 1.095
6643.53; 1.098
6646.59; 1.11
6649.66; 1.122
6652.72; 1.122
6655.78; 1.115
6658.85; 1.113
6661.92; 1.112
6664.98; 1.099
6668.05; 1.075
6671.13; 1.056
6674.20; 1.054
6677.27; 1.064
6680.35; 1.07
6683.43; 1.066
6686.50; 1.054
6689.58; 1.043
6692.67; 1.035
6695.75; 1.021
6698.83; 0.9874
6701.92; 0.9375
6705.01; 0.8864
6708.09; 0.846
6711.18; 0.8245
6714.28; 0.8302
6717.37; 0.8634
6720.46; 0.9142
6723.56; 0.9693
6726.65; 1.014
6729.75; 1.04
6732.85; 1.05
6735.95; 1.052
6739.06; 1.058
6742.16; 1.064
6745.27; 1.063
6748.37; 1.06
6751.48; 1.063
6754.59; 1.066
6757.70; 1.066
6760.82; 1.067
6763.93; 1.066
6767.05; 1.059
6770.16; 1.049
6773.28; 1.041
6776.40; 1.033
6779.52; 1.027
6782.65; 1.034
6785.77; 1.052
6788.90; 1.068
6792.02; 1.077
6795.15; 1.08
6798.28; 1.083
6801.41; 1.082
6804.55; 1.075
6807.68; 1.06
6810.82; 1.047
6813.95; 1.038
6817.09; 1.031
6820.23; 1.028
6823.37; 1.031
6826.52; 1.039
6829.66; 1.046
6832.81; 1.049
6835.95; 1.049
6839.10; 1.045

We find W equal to 0.06 mag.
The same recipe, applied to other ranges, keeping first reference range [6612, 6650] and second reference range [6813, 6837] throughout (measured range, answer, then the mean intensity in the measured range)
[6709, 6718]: 0.27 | 0.837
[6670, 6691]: 0.03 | 1.06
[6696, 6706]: 0.14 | 0.95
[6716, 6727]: 0.15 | 0.934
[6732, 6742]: 0.01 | 1.05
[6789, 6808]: -0.03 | 1.08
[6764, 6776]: 0.01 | 1.05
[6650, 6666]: -0.02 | 1.11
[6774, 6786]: 0.02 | 1.03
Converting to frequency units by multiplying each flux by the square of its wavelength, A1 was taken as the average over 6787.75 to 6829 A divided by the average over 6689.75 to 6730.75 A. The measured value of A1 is 1.16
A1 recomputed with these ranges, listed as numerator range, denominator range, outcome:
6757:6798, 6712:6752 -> 1.07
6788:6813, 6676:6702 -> 1.07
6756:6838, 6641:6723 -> 1.07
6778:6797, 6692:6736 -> 1.14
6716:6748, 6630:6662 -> 0.93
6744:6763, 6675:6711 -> 1.09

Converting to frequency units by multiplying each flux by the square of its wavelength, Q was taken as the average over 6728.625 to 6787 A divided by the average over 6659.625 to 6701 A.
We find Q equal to 1.0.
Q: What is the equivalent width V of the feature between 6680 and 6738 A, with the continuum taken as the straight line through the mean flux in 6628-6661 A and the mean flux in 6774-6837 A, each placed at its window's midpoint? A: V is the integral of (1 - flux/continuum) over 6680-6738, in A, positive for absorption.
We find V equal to 6.13 A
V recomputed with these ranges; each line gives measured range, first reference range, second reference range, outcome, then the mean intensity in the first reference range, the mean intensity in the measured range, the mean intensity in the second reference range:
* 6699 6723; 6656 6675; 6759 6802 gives 4.3 A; 1.09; 0.882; 1.06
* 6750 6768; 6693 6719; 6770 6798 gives -1.1 A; 0.906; 1.06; 1.05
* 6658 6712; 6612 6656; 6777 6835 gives 3.6 A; 1.11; 1.02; 1.05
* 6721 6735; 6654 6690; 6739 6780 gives 0.7 A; 1.08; 1.01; 1.06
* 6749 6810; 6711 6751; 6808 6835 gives -2.5 A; 0.992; 1.06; 1.04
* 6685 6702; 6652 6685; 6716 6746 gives 0.6 A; 1.09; 1.02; 1.01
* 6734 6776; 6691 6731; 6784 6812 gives -2.3 A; 0.936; 1.06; 1.07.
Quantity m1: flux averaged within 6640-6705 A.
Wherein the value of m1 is 1.06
